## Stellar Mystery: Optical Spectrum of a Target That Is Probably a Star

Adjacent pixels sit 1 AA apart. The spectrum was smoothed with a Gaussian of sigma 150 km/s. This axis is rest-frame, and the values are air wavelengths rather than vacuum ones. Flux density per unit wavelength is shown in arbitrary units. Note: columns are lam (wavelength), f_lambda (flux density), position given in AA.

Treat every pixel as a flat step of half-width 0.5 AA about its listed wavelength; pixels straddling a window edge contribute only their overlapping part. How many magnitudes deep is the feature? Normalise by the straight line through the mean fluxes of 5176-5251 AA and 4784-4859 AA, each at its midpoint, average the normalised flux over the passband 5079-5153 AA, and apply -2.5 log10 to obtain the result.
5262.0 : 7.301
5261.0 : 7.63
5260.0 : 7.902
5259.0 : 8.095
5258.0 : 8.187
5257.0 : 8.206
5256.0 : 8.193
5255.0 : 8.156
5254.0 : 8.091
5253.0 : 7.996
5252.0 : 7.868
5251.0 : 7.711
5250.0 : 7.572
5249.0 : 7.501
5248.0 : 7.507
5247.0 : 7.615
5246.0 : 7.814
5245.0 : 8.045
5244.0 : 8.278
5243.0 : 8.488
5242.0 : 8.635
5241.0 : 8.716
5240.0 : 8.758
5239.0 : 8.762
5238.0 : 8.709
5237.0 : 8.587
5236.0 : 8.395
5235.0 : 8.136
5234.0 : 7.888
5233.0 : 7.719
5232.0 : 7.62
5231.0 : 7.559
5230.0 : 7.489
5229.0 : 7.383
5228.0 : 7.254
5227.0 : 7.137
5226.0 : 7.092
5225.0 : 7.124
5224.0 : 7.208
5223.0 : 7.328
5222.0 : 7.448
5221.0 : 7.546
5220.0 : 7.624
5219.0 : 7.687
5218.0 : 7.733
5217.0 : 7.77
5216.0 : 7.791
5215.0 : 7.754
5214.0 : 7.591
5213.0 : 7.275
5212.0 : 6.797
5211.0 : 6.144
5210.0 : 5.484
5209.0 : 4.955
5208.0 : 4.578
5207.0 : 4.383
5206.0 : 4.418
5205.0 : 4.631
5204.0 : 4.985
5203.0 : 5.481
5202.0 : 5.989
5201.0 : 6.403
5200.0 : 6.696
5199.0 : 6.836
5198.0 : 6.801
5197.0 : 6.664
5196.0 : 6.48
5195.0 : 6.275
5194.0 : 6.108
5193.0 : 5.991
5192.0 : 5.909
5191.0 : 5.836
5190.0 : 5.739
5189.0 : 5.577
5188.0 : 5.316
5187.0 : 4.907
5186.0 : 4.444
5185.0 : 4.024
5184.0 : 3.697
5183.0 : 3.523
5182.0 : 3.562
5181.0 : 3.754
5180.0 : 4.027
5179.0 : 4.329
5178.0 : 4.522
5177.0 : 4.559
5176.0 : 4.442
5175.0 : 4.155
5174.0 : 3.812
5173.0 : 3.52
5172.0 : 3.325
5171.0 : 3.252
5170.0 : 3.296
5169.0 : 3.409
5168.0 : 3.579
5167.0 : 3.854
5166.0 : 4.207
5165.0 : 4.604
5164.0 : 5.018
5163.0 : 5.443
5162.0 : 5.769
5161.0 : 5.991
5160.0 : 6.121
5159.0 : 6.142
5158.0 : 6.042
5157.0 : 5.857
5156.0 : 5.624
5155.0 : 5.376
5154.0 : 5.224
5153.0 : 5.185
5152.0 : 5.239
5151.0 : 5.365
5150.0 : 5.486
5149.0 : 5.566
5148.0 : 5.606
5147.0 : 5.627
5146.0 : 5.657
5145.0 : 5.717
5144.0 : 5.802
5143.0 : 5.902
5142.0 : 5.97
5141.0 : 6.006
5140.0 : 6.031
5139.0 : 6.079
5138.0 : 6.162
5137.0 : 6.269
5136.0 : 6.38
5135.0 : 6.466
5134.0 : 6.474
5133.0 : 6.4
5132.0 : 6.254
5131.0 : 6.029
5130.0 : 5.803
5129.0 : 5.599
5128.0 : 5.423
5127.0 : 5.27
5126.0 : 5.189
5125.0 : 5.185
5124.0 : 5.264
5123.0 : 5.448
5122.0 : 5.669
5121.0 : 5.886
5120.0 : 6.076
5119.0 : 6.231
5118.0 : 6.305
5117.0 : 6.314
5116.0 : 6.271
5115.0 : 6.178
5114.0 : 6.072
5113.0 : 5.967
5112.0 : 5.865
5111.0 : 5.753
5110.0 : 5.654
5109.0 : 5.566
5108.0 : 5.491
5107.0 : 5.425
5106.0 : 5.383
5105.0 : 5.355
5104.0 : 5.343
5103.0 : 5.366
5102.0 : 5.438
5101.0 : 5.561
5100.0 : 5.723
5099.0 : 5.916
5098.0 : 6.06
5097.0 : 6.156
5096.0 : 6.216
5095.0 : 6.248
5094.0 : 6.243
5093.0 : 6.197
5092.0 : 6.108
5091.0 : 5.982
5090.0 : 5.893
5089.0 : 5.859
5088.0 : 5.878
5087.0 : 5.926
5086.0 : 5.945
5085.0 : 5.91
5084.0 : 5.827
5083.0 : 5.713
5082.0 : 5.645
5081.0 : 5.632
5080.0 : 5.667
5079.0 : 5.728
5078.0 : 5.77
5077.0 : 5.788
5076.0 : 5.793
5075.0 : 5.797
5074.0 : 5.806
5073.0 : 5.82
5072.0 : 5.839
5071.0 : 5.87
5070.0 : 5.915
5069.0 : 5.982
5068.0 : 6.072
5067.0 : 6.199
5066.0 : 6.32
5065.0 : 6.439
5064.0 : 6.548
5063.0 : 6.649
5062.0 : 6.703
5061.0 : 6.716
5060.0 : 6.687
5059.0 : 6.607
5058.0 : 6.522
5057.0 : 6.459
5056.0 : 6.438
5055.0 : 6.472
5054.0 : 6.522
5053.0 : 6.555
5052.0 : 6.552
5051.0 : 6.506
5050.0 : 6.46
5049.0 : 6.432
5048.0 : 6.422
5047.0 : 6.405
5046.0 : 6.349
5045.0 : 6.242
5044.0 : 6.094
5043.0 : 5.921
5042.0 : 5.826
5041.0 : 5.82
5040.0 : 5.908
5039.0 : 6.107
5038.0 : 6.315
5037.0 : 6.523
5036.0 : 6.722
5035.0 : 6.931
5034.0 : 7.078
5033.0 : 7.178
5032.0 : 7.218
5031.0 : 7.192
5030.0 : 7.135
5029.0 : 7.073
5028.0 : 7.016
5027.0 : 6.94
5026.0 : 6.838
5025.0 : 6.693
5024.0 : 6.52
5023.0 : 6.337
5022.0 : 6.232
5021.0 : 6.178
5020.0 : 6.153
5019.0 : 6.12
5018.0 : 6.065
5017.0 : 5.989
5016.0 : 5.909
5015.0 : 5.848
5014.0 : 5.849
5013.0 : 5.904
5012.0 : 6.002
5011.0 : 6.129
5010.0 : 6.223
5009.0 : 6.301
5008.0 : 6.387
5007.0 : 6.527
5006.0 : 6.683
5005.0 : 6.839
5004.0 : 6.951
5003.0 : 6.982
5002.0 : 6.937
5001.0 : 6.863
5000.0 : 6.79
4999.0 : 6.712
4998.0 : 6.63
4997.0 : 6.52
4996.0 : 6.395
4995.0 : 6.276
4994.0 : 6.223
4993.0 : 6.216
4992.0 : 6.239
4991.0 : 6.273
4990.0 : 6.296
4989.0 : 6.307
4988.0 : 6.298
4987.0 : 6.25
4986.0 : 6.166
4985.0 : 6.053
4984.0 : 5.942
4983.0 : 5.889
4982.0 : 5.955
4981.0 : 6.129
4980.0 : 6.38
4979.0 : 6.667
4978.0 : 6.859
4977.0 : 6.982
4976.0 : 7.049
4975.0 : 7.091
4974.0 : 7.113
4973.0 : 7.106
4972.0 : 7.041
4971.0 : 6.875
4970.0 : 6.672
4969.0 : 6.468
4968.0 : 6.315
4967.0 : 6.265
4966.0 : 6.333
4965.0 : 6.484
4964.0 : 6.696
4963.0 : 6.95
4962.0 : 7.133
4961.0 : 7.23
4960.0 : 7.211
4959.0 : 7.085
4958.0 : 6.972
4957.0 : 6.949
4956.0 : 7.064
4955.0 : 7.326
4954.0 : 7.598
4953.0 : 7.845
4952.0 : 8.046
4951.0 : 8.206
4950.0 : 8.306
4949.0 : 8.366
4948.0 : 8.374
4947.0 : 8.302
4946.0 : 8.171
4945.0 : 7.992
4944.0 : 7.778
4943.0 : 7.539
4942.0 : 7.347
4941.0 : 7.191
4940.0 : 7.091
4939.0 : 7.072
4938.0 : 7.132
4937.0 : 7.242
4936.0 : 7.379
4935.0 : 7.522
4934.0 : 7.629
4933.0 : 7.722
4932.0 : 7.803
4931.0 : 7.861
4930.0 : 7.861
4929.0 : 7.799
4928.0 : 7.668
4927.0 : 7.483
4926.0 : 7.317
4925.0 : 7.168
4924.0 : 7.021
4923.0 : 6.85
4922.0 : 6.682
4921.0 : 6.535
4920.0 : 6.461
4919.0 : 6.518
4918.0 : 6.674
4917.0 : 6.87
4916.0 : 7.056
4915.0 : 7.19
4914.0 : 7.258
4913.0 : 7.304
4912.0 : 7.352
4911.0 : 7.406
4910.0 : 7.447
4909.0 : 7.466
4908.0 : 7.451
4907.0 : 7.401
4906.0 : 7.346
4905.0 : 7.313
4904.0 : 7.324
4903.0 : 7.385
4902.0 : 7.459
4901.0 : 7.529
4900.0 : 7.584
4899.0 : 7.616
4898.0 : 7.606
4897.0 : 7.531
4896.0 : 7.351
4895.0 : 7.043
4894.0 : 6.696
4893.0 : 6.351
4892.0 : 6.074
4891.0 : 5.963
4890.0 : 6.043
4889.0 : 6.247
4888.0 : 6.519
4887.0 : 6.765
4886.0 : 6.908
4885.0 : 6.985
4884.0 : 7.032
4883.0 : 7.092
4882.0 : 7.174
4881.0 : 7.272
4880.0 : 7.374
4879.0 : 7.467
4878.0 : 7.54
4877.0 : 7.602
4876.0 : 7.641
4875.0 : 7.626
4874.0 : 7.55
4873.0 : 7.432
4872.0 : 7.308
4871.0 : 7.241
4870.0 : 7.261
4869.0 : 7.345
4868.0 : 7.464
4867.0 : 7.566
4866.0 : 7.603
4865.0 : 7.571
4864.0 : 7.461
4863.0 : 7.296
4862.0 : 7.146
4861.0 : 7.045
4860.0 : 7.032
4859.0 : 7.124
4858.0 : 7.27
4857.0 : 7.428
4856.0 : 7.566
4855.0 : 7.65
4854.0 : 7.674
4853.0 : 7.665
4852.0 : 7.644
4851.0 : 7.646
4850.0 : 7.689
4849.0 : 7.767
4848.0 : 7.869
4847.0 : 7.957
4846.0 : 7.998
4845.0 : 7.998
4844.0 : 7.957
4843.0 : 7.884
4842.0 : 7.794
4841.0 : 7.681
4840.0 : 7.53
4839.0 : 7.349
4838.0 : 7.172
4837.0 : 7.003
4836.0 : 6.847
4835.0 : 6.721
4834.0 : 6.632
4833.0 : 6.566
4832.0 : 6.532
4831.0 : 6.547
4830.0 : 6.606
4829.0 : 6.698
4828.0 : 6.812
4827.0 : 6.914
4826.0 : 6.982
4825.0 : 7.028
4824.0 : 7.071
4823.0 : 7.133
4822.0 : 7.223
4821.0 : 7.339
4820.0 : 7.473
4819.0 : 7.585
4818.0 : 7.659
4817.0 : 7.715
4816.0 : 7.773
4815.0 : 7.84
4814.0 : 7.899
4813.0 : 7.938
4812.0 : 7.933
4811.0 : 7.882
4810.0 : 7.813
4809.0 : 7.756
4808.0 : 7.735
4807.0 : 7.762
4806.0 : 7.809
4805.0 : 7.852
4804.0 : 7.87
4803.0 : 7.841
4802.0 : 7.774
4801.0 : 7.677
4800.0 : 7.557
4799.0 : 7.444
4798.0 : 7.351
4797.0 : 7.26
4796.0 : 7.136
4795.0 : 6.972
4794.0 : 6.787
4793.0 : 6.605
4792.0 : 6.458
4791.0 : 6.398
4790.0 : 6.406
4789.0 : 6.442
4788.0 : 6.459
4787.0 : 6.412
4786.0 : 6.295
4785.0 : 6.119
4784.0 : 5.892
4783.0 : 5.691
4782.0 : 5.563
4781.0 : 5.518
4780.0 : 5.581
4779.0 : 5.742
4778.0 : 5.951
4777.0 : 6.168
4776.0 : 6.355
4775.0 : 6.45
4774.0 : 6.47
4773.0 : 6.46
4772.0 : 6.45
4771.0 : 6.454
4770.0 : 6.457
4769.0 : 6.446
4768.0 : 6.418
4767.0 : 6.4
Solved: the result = 0.16 mag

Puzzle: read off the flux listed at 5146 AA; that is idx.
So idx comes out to 5.657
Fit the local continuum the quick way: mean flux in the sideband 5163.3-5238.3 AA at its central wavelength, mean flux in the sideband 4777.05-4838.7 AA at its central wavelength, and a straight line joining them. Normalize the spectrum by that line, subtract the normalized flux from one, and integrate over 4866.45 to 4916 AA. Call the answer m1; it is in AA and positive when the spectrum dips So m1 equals -3.3 AA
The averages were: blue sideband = 7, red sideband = 5.85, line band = 7.2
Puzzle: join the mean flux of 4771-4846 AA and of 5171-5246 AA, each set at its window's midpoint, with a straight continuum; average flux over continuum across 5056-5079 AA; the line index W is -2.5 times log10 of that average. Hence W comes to 0.06 mag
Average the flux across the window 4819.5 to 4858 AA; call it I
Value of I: 7.32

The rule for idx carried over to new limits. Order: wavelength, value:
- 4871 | 7.241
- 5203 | 5.481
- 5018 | 6.065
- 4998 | 6.63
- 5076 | 5.793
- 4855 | 7.65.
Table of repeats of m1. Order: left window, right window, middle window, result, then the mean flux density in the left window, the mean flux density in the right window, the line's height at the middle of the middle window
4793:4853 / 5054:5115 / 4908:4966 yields -4.85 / 7.43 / 5.97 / 6.79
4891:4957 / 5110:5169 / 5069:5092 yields 1.17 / 7.38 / 5.67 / 6.14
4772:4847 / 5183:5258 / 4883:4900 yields 0.48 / 7.05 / 6.94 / 7.03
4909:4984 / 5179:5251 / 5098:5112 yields 2.65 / 7.18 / 6.65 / 6.87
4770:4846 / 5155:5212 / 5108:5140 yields -3.43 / 7.02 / 5.03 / 5.34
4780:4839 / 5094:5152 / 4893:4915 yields -2.17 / 7.06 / 5.82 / 6.69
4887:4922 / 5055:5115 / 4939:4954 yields -2.38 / 7.03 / 5.96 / 6.78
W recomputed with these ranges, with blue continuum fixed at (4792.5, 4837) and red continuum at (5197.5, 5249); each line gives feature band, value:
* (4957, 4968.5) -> 0.073 mag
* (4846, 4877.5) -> -0.028 mag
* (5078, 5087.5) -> 0.244 mag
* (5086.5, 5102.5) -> 0.209 mag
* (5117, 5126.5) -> 0.251 mag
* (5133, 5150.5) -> 0.206 mag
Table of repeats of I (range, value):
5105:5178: 5.43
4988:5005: 6.54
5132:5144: 6.18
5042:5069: 6.41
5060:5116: 5.92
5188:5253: 7.05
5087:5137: 5.86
